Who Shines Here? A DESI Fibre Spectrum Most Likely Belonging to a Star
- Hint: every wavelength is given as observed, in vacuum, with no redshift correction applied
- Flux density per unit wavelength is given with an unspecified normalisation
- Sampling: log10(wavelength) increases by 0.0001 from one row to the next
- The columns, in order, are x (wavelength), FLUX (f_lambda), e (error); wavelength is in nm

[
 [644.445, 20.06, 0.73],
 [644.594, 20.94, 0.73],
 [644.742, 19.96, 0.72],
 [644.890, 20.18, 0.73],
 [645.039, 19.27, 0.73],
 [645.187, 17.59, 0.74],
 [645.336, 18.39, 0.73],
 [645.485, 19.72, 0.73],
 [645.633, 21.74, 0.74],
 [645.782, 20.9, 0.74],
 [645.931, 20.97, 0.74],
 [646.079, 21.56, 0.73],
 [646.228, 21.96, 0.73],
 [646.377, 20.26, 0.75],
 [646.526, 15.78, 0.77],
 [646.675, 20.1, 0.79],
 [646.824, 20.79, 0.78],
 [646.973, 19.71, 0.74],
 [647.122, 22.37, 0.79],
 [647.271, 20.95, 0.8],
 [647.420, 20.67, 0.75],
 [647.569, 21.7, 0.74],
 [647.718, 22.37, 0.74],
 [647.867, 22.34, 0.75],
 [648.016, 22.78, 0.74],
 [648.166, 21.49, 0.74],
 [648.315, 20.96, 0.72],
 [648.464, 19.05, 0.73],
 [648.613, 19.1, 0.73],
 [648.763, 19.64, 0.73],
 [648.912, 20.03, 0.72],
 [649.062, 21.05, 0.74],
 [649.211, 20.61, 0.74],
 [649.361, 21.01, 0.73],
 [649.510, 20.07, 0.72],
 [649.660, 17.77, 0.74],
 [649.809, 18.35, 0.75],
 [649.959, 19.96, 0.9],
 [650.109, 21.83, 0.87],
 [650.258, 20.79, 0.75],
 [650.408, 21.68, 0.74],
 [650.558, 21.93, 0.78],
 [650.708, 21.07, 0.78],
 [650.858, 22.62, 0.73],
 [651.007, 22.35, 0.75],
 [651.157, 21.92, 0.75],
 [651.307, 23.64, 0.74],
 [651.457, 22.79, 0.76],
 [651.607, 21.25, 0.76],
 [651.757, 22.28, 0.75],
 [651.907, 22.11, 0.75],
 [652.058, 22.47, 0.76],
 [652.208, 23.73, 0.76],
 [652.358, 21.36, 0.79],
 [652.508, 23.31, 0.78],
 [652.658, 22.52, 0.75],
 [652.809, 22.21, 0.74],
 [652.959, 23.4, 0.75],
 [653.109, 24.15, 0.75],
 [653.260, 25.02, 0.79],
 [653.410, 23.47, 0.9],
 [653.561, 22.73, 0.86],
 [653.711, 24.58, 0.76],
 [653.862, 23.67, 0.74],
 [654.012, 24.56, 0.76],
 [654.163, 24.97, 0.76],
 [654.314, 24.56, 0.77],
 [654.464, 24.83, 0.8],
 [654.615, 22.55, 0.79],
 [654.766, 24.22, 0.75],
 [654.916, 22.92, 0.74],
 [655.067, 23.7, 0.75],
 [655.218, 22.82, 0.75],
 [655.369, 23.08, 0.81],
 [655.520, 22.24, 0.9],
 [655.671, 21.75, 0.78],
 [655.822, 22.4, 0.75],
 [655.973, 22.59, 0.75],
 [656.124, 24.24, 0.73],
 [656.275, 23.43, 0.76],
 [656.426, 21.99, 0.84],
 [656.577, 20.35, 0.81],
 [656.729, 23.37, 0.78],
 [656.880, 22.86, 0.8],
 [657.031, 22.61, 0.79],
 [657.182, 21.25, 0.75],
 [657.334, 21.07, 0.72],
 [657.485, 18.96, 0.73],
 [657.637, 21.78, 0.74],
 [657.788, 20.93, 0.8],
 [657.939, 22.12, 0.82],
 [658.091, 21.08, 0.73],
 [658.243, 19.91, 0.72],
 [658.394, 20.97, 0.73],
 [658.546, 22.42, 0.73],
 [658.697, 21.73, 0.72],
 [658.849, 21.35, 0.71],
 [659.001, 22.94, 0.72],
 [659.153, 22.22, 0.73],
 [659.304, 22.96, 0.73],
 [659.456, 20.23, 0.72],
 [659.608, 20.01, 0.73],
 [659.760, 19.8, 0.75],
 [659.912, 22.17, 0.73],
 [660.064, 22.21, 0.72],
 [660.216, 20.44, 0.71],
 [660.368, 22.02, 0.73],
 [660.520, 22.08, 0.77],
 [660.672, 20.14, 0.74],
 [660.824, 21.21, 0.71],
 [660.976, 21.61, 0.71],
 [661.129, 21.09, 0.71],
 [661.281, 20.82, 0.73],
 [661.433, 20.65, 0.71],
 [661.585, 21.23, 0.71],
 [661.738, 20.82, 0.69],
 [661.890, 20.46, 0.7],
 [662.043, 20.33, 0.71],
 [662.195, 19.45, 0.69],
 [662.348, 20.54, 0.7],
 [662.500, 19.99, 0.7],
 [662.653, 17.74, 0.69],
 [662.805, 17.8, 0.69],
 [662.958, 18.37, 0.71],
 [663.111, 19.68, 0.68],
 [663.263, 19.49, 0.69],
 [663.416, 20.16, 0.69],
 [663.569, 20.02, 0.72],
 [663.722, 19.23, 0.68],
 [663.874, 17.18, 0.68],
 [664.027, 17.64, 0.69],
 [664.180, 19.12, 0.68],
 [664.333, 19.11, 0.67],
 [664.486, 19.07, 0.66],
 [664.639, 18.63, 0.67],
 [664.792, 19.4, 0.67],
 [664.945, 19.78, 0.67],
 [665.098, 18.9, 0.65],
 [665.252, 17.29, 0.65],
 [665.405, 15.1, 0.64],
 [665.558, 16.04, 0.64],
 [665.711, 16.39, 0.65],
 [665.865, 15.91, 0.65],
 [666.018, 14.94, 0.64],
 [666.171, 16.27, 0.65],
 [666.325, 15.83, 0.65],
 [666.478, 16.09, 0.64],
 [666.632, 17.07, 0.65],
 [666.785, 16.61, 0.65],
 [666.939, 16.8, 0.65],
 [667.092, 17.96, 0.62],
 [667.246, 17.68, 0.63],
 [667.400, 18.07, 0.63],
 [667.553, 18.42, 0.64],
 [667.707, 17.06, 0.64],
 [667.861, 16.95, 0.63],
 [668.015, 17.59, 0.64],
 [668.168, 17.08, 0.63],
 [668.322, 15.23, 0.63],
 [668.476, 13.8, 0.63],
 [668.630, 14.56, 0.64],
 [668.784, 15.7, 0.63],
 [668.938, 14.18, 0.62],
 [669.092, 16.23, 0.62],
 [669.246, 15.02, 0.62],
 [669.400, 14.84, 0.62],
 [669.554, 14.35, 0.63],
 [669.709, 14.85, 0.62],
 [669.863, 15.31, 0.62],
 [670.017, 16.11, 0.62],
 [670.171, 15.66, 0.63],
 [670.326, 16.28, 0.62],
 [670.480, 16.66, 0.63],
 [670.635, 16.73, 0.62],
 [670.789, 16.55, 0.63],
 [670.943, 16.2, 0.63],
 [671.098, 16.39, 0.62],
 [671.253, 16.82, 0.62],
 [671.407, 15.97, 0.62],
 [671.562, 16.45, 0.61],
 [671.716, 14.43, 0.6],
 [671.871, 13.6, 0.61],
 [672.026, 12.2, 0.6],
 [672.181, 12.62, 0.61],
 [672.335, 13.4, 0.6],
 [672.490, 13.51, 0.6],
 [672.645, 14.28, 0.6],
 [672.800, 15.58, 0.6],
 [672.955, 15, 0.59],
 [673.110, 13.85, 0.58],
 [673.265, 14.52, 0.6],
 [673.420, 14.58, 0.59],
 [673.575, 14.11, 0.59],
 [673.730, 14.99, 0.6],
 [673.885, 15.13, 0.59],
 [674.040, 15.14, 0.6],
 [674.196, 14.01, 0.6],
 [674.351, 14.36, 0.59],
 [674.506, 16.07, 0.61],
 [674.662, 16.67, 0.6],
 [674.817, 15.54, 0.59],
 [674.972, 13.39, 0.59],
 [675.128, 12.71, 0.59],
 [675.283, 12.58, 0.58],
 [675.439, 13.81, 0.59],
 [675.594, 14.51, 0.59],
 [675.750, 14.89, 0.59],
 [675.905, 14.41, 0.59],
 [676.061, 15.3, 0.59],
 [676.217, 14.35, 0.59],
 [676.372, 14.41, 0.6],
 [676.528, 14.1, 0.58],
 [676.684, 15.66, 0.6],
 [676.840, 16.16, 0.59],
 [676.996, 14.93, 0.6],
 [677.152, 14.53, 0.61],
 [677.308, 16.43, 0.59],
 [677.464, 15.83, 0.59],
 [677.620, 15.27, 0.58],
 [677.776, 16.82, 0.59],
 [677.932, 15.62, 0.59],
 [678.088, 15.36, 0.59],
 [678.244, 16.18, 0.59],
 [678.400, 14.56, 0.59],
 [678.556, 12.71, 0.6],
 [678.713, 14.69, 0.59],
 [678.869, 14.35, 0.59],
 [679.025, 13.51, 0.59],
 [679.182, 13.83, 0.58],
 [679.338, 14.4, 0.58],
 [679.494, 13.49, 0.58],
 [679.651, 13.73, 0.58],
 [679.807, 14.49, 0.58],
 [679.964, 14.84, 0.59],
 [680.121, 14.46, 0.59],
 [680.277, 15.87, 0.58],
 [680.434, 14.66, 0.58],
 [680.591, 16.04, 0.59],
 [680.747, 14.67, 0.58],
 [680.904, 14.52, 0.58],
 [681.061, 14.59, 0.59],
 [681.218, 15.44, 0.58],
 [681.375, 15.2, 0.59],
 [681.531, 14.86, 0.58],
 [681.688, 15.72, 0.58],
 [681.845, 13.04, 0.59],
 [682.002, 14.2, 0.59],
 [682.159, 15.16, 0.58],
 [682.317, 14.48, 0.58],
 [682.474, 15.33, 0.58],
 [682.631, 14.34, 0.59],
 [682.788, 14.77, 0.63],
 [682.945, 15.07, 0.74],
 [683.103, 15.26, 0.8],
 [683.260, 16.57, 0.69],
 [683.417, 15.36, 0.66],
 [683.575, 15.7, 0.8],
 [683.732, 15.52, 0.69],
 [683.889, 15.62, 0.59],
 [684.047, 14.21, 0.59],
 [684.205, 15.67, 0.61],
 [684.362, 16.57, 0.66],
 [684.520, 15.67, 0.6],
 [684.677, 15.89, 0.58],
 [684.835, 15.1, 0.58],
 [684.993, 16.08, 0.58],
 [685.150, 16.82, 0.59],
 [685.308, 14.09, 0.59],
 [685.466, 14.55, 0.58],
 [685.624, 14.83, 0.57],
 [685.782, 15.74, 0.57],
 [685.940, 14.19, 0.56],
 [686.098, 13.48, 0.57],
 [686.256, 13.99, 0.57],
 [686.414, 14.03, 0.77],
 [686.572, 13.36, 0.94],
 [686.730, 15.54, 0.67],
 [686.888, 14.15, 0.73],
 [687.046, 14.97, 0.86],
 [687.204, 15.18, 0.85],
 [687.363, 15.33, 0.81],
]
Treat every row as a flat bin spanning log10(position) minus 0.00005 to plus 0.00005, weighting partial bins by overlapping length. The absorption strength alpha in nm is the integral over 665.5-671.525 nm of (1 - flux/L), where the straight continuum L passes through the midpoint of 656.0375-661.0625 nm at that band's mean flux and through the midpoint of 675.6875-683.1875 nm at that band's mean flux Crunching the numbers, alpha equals 0.72 nm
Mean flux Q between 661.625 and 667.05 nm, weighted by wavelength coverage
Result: 18.2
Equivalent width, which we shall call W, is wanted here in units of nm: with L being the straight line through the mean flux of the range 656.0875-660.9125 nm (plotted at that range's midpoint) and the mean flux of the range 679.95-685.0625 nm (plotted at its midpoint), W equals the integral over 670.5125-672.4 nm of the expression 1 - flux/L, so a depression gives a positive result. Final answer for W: 0.31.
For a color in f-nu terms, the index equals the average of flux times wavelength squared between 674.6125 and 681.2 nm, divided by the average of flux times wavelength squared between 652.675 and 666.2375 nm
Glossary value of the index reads 0.74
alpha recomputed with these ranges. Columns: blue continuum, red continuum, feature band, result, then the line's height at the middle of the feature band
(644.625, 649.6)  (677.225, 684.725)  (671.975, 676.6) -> 0.498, 16.1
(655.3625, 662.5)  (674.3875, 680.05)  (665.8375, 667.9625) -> 0.189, 18.5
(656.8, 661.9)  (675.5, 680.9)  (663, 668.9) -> 0.517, 19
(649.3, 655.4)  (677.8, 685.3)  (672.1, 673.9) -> 0.307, 17.2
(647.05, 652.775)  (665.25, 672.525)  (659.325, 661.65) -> -0.359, 18.3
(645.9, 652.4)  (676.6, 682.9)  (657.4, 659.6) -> -0.250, 19.2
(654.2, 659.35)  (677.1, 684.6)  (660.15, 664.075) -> 0.129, 20.7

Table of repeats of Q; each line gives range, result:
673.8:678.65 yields 14.9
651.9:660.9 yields 22.4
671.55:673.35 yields 14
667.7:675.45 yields 15.1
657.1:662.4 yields 21.1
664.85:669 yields 16.6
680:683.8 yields 15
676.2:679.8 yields 14.8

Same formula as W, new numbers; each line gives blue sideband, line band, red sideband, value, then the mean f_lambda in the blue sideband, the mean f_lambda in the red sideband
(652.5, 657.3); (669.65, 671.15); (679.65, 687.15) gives 0.21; 23.2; 15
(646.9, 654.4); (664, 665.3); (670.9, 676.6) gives -0.10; 21.9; 14.6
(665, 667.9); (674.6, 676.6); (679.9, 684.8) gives 0.19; 16.8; 15.1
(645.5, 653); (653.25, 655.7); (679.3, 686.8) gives -0.41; 21.2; 14.9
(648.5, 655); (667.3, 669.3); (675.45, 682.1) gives 0.17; 22.2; 14.8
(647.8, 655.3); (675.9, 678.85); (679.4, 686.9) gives 0.21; 22.2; 14.9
